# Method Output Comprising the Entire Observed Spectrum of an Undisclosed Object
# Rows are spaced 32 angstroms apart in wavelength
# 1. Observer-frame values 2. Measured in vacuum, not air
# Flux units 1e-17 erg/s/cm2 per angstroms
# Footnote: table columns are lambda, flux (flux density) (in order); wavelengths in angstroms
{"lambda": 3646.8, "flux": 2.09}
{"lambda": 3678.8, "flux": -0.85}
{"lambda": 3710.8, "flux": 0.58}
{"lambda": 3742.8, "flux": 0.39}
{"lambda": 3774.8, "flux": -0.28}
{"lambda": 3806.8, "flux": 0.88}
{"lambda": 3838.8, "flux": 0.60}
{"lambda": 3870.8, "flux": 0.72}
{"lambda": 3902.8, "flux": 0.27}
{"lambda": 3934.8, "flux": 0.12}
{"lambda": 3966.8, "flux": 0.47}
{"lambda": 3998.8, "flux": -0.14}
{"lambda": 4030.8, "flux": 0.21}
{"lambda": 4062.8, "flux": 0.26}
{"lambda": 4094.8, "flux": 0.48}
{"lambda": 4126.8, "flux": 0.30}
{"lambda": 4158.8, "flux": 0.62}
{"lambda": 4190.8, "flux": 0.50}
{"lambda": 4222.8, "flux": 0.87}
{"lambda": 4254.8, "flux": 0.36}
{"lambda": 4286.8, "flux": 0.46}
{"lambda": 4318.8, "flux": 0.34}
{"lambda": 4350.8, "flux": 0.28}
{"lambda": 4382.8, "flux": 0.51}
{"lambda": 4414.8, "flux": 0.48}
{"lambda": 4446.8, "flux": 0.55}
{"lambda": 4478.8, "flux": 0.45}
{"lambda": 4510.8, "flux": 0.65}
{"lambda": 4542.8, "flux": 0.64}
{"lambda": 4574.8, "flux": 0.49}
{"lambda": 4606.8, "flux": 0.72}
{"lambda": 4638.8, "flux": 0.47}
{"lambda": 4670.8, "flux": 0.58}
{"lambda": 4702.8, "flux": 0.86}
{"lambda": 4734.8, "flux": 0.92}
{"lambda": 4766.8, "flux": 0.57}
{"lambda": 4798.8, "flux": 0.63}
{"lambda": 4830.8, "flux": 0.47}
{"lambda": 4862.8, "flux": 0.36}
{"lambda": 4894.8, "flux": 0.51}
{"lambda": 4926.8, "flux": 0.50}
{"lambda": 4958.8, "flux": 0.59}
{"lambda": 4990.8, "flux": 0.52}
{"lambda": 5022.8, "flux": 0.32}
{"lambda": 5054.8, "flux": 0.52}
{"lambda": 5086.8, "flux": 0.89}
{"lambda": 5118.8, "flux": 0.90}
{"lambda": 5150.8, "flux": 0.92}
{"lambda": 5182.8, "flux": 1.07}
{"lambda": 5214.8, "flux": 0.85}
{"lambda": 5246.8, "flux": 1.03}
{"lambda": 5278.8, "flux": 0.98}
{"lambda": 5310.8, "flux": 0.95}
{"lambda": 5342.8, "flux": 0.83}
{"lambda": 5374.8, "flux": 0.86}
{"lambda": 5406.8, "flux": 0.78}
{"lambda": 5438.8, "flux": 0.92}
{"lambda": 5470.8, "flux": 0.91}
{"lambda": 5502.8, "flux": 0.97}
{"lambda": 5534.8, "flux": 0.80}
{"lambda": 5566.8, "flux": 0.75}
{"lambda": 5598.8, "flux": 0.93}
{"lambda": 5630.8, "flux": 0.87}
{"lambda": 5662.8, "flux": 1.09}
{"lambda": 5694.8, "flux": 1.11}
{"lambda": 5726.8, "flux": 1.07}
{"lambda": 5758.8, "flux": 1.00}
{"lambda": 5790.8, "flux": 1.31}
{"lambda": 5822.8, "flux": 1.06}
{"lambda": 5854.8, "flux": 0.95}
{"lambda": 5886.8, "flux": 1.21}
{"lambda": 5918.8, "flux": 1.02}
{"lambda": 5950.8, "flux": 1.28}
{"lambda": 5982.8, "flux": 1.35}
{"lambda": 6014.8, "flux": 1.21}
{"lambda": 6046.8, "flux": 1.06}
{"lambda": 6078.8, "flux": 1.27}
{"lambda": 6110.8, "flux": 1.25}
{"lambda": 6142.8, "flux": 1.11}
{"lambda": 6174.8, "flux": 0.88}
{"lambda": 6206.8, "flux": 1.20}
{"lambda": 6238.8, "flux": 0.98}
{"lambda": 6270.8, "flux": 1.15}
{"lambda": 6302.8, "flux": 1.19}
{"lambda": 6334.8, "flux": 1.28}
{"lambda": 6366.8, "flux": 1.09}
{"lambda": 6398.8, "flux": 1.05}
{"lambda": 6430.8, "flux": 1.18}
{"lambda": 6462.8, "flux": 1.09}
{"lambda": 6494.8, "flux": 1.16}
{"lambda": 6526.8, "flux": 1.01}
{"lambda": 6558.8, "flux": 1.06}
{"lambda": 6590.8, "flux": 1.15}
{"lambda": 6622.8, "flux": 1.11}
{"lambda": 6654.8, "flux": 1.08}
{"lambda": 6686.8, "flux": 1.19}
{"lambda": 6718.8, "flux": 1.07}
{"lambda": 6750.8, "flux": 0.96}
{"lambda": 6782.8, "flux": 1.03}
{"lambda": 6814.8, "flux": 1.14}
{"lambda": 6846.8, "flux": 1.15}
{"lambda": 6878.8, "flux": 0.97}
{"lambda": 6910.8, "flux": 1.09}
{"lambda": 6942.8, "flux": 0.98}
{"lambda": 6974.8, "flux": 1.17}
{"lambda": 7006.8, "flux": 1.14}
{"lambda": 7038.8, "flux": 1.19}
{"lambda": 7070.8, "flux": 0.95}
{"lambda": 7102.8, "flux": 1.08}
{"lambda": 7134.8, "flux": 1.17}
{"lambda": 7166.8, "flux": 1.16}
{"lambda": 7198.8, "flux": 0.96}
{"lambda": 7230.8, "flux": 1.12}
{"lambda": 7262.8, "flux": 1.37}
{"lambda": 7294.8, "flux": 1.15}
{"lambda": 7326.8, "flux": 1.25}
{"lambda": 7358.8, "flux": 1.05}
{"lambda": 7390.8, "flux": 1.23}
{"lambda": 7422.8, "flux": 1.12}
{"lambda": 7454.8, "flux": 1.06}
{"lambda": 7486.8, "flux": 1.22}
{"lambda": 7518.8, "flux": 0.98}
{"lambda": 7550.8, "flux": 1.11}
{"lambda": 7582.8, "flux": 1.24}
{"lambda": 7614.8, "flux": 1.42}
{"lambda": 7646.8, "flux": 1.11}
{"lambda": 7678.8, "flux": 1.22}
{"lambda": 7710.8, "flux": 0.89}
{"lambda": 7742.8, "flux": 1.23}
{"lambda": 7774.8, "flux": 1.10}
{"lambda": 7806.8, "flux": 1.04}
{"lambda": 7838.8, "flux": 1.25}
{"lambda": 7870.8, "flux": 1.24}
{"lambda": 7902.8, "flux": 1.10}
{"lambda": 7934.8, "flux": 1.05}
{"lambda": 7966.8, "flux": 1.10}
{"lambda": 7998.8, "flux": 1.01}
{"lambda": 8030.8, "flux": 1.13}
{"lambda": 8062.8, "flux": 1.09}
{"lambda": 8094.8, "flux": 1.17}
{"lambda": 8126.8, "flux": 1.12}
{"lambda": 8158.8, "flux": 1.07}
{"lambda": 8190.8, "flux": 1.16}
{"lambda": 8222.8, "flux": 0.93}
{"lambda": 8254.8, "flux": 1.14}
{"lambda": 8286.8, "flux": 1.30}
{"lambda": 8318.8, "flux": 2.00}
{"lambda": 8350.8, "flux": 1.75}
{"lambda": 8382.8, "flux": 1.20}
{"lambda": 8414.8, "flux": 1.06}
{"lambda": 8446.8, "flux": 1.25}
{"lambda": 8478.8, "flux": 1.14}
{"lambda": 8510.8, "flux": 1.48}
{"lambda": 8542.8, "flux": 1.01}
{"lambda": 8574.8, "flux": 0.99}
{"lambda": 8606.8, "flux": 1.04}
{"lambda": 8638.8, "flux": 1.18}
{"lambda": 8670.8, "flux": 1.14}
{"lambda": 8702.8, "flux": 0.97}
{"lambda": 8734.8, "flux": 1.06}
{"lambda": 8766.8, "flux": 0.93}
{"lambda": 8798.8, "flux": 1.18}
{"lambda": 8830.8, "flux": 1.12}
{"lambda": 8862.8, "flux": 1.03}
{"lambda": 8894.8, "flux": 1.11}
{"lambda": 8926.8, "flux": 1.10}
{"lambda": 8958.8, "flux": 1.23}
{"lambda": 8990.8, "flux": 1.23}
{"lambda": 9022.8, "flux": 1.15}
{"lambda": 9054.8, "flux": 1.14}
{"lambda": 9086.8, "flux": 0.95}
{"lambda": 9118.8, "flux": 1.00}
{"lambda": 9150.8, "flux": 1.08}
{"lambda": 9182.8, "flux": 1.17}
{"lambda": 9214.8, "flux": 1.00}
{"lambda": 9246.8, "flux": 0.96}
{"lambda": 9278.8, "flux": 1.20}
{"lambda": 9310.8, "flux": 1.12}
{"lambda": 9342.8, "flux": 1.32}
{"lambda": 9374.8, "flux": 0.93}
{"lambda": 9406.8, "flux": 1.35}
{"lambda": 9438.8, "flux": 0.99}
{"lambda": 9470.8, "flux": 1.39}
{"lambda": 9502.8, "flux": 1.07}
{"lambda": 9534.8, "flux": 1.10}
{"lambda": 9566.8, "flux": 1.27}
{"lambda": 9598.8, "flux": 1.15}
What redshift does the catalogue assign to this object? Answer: 0.27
